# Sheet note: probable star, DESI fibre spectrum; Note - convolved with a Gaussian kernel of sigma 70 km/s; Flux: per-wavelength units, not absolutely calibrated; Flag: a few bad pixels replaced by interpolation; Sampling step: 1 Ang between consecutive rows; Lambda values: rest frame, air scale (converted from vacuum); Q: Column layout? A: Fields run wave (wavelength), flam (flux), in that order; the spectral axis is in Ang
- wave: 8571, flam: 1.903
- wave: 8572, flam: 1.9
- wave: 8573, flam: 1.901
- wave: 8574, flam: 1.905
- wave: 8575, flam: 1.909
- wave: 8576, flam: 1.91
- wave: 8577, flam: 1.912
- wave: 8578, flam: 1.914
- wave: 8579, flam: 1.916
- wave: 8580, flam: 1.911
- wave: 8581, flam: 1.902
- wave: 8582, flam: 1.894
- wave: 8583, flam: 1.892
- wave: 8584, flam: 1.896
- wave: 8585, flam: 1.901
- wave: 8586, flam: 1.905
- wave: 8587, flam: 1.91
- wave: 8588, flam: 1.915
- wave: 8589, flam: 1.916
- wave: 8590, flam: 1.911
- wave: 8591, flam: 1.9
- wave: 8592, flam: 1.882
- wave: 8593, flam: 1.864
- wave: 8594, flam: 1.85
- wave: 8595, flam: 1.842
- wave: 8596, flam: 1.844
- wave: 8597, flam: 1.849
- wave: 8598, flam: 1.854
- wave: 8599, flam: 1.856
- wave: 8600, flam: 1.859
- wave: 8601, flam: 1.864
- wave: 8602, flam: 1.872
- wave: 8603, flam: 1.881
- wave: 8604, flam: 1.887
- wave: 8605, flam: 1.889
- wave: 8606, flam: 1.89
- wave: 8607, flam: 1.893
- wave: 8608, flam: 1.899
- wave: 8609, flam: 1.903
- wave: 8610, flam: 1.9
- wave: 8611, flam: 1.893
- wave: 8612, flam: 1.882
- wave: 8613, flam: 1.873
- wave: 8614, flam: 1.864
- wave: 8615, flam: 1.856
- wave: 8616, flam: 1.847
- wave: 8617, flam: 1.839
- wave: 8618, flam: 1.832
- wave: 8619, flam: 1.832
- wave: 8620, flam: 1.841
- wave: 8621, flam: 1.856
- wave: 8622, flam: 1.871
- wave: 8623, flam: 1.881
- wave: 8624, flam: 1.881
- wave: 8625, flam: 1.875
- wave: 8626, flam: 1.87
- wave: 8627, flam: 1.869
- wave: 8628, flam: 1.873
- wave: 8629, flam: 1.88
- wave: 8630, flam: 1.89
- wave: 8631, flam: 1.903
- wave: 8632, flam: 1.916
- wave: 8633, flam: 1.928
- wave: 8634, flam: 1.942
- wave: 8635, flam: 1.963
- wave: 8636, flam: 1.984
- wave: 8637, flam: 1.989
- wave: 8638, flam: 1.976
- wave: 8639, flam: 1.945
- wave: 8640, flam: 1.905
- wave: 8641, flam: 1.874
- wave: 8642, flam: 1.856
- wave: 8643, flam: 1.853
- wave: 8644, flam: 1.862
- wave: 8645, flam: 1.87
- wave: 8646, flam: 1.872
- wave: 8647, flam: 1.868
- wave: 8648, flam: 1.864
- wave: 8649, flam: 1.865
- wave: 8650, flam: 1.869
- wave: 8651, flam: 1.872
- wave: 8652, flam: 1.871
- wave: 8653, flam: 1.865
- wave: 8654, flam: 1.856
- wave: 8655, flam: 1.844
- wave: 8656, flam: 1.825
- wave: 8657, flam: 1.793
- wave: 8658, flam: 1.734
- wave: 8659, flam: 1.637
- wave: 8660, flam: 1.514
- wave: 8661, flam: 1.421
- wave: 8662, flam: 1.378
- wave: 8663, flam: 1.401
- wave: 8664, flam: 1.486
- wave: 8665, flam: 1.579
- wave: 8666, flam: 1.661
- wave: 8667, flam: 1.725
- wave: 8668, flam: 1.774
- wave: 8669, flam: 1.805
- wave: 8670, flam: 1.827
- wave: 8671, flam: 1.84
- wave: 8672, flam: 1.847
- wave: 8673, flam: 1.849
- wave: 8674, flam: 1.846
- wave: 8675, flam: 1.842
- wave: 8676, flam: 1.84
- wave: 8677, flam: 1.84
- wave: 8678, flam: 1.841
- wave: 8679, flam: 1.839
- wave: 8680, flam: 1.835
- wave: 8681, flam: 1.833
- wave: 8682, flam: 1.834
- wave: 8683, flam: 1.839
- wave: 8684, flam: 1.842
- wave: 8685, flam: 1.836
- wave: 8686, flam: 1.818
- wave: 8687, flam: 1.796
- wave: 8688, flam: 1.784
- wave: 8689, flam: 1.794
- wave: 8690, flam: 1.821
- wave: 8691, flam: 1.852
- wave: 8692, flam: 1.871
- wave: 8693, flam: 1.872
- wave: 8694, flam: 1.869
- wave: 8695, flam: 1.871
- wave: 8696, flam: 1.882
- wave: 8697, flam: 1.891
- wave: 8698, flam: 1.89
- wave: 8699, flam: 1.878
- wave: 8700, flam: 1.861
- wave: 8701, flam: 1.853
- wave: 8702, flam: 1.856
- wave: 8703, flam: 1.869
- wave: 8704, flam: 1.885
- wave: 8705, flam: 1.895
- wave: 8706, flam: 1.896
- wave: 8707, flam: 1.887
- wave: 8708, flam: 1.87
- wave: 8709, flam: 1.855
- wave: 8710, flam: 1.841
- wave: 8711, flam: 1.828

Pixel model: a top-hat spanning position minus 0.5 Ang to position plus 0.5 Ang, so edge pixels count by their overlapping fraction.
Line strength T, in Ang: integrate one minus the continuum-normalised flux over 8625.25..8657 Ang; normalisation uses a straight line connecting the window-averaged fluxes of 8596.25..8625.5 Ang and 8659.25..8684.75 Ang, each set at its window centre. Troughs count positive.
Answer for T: -1.5 Ang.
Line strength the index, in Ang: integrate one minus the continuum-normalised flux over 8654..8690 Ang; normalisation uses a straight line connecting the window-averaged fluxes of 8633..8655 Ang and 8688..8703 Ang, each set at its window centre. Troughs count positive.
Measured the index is 2.4 Ang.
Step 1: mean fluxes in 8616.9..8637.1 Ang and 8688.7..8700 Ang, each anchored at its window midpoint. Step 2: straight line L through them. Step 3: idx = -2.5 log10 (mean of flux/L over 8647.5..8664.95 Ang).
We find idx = 0.10 mag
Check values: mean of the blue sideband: 1.89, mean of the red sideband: 1.86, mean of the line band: 1.71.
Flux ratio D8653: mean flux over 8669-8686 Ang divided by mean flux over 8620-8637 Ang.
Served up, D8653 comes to 1.0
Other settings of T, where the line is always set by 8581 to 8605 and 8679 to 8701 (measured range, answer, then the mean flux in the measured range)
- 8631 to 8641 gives -0.4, 1.94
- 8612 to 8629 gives 0.1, 1.86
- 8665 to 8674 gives 0.3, 1.78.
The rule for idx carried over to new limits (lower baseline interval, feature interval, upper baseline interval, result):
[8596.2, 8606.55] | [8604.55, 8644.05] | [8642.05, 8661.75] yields -0.03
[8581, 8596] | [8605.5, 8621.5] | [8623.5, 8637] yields 0.02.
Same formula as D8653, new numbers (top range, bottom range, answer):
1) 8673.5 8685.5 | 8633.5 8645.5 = 0.96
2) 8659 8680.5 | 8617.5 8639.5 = 0.90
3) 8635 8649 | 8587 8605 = 1.01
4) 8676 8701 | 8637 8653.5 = 0.98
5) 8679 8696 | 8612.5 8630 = 0.99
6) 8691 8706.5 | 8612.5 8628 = 1.01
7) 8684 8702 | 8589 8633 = 0.99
